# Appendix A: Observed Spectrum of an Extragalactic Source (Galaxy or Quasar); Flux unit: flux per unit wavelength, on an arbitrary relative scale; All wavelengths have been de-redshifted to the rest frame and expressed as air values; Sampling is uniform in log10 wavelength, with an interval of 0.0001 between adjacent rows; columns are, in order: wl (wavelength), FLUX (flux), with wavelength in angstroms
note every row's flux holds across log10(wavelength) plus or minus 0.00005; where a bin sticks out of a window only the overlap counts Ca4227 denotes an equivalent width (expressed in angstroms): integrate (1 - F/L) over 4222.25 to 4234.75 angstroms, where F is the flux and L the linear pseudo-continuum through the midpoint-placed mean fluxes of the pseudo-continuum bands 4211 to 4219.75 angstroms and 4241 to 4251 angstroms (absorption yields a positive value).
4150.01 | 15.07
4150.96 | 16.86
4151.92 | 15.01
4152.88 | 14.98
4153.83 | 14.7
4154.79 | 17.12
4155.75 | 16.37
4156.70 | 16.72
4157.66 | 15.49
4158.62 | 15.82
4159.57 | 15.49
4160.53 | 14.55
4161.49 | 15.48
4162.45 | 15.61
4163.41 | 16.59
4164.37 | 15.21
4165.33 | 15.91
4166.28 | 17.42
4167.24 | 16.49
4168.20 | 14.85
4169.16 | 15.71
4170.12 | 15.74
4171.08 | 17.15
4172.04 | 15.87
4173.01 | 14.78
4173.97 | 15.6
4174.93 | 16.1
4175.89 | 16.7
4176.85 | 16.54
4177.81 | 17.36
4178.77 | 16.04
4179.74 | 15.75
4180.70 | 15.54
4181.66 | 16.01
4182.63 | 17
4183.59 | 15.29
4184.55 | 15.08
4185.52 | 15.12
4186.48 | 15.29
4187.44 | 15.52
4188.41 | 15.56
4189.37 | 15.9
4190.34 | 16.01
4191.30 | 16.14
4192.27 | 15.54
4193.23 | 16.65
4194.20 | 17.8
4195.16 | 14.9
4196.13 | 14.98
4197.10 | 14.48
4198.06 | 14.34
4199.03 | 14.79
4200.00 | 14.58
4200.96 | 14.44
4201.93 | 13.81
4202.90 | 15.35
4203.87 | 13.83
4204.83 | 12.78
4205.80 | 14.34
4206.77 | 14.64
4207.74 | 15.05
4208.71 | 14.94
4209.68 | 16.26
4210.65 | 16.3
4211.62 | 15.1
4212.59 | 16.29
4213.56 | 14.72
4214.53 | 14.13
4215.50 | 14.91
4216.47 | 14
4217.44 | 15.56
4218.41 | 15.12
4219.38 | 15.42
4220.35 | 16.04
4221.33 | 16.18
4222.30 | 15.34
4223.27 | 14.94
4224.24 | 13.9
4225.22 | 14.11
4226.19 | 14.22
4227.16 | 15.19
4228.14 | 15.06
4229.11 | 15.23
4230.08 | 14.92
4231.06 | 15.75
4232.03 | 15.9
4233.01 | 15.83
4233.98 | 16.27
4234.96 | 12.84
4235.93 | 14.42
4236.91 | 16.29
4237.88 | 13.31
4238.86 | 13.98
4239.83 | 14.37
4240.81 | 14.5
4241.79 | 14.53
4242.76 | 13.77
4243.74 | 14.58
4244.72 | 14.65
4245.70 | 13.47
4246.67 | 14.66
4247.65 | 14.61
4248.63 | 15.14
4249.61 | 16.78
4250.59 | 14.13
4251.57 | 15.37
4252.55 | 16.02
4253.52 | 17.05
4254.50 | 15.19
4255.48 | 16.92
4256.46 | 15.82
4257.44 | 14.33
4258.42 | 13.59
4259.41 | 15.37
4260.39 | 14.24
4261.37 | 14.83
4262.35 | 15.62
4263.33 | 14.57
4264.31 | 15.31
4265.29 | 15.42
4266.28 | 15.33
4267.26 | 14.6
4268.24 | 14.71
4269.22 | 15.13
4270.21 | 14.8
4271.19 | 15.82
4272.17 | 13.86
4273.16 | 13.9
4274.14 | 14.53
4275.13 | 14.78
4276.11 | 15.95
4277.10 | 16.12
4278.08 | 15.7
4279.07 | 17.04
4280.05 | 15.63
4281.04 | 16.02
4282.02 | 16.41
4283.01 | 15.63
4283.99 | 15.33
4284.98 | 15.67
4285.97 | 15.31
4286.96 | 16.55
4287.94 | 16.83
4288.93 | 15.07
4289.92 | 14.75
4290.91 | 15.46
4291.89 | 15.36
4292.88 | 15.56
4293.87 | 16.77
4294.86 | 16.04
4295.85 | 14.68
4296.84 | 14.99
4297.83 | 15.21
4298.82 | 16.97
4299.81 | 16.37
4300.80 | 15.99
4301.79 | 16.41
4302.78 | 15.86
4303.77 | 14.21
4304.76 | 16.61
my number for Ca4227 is -0.17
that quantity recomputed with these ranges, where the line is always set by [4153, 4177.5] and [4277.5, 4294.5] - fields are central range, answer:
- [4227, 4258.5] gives 1.7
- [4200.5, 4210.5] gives 0.8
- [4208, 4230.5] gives 1.1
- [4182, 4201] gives 0.5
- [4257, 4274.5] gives 1.2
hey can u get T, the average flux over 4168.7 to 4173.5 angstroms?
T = 15.8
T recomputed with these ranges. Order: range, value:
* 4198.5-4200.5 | 14.7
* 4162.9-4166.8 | 16.3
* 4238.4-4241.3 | 14.3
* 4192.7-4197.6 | 15.8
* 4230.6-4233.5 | 15.8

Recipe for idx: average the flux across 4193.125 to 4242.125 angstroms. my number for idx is 14.9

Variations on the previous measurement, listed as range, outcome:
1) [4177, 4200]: 15.7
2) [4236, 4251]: 14.6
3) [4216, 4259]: 15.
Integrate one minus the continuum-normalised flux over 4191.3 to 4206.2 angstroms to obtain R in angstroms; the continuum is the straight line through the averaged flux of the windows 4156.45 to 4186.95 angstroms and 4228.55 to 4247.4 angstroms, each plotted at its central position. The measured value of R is 0.5 angstroms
